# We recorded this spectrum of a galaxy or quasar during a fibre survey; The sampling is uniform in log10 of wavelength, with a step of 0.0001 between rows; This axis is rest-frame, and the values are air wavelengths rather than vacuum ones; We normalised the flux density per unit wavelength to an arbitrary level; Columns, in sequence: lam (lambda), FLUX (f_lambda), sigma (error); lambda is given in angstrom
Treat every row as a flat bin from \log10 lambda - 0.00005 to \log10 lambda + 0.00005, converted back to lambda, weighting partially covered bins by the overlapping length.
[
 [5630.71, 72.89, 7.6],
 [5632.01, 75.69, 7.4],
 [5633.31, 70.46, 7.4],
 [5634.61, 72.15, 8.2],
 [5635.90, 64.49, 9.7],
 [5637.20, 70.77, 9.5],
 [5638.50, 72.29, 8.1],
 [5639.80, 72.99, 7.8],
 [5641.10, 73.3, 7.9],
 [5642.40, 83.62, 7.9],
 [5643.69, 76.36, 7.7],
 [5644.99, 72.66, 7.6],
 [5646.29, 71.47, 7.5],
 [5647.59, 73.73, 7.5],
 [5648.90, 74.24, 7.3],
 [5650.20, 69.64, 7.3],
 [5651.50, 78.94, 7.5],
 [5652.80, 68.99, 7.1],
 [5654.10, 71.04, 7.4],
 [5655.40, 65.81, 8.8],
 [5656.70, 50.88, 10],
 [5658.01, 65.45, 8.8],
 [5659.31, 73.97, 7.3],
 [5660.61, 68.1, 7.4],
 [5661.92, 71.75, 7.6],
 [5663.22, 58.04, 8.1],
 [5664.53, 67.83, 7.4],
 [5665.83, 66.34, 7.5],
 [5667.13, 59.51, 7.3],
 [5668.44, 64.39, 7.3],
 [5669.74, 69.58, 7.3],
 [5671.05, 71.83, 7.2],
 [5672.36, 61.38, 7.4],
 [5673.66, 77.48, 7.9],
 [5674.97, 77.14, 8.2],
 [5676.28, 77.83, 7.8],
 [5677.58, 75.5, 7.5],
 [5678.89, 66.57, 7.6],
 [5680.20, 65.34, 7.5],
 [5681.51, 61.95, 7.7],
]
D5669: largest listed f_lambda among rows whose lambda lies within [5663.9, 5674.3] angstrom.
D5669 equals 77.48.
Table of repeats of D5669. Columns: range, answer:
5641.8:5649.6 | 83.62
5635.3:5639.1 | 72.29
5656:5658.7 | 65.45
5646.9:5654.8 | 78.94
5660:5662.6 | 71.75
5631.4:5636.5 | 75.69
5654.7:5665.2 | 73.97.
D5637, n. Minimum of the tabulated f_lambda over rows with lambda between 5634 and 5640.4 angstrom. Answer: 64.49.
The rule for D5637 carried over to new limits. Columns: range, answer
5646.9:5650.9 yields 69.64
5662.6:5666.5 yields 58.04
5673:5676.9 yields 77.14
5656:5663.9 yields 50.88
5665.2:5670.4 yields 59.51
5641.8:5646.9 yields 71.47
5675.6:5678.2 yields 75.5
